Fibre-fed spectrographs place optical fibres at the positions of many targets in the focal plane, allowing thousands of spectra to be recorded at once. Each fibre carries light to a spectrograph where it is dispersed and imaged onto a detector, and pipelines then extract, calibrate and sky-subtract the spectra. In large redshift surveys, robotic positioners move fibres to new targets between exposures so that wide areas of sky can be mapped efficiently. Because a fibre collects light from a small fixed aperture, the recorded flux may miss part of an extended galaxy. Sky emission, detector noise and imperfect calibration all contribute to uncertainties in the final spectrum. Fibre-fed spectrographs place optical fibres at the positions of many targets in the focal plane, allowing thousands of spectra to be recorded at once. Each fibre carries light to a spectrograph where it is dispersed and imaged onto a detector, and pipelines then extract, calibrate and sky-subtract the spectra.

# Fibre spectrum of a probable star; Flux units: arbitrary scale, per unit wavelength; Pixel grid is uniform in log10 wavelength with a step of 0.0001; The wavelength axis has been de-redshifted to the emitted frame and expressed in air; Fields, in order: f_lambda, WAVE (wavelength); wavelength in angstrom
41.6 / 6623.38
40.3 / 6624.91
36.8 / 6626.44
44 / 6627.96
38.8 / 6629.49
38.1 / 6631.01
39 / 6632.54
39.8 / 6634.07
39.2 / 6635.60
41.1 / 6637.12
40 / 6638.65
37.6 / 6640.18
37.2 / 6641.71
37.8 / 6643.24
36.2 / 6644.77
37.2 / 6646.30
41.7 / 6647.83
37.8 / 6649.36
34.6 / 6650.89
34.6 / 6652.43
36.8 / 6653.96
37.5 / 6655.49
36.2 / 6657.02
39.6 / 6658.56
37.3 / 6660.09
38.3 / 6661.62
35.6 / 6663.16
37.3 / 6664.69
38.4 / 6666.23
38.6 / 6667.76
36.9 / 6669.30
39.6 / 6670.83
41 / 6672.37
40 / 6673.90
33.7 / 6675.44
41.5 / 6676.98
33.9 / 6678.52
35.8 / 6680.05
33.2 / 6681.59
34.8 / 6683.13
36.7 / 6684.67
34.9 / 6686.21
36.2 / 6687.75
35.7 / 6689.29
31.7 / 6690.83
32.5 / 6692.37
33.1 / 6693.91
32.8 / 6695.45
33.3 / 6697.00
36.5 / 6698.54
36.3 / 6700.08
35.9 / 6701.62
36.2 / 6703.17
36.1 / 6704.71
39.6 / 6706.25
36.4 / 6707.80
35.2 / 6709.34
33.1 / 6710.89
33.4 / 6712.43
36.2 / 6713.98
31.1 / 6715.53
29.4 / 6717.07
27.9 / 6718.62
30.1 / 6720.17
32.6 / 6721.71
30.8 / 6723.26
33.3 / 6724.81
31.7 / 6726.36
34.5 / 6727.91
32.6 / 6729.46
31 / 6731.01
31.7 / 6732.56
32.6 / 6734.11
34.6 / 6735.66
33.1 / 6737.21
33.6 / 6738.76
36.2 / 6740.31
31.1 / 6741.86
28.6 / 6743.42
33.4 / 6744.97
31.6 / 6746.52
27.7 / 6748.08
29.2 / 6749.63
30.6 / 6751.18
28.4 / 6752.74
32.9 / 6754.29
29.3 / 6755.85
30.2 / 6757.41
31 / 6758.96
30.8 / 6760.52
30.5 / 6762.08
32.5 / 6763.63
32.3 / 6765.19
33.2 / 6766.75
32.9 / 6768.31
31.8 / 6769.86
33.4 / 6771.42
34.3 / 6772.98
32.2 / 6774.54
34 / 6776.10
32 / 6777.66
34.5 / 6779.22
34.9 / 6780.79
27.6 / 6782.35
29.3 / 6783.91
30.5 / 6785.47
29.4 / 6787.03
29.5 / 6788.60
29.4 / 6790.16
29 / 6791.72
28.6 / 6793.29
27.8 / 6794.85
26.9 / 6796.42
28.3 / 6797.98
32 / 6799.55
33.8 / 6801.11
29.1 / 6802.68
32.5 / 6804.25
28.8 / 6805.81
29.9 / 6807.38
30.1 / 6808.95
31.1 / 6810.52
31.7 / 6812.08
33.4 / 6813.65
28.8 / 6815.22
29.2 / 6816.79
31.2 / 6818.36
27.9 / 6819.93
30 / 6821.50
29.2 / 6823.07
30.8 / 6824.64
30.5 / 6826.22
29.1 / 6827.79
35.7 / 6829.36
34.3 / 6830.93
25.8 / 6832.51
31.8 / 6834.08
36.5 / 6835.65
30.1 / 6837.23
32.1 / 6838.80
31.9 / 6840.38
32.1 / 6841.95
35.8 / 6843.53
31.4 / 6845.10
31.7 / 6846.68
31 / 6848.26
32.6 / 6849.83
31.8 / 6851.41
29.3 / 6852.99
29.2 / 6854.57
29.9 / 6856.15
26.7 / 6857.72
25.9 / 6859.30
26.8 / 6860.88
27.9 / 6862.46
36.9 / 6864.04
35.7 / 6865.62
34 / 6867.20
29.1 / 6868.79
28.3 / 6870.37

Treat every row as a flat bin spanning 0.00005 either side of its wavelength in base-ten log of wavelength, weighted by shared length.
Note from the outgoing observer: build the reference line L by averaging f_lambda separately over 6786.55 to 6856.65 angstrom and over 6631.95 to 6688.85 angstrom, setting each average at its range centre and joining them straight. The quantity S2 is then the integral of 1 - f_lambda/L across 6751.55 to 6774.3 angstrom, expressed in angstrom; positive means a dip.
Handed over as 1.0 angstrom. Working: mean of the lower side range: 37.5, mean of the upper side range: 30.7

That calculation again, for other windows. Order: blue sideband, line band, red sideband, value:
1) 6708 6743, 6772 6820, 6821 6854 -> 2.00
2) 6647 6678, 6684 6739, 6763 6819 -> 2.41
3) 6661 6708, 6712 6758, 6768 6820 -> 2.81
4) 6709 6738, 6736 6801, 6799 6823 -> 0.61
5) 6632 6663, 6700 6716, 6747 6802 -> -0.41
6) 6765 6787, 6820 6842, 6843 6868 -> 0.06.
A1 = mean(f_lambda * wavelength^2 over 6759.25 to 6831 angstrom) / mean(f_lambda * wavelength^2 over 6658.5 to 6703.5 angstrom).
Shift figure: 0.9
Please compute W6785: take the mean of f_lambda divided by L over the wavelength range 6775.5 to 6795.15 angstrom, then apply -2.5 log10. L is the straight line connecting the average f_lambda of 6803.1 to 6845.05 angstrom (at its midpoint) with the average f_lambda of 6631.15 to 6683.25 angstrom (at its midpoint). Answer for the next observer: 0.07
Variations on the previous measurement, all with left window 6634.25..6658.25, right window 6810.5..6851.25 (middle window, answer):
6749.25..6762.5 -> 0.123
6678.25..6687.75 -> 0.044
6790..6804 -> 0.105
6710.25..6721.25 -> 0.122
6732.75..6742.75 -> 0.040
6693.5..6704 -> 0.031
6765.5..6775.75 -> 0.016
